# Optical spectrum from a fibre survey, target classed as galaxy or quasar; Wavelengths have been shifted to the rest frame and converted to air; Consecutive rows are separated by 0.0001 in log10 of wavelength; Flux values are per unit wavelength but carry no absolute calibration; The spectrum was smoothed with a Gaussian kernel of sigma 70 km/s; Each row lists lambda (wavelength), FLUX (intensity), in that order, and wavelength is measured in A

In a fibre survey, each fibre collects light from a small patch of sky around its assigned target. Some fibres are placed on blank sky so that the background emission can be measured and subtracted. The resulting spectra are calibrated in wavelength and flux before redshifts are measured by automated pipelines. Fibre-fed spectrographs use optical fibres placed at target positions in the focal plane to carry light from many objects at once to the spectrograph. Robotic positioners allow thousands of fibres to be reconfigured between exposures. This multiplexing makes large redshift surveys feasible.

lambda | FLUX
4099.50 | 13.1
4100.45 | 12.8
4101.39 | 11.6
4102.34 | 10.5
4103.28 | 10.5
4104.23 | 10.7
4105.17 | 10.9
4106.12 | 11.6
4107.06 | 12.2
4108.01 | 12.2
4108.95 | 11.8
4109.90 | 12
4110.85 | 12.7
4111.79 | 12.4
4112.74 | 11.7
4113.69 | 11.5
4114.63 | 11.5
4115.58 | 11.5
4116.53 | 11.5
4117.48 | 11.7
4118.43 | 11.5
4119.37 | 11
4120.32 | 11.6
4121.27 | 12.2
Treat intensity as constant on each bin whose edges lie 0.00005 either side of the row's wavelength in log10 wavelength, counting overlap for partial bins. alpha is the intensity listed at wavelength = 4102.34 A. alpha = 10.5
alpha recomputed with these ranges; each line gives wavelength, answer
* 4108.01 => 12.2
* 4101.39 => 11.6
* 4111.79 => 12.4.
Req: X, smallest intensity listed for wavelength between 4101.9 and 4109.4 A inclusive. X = 10.5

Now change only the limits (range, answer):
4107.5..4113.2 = 11.7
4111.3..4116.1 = 11.5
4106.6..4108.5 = 12.2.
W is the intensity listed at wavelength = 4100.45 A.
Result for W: 12.8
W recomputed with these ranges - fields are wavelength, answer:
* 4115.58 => 11.5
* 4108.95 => 11.8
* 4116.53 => 11.5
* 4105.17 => 10.9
